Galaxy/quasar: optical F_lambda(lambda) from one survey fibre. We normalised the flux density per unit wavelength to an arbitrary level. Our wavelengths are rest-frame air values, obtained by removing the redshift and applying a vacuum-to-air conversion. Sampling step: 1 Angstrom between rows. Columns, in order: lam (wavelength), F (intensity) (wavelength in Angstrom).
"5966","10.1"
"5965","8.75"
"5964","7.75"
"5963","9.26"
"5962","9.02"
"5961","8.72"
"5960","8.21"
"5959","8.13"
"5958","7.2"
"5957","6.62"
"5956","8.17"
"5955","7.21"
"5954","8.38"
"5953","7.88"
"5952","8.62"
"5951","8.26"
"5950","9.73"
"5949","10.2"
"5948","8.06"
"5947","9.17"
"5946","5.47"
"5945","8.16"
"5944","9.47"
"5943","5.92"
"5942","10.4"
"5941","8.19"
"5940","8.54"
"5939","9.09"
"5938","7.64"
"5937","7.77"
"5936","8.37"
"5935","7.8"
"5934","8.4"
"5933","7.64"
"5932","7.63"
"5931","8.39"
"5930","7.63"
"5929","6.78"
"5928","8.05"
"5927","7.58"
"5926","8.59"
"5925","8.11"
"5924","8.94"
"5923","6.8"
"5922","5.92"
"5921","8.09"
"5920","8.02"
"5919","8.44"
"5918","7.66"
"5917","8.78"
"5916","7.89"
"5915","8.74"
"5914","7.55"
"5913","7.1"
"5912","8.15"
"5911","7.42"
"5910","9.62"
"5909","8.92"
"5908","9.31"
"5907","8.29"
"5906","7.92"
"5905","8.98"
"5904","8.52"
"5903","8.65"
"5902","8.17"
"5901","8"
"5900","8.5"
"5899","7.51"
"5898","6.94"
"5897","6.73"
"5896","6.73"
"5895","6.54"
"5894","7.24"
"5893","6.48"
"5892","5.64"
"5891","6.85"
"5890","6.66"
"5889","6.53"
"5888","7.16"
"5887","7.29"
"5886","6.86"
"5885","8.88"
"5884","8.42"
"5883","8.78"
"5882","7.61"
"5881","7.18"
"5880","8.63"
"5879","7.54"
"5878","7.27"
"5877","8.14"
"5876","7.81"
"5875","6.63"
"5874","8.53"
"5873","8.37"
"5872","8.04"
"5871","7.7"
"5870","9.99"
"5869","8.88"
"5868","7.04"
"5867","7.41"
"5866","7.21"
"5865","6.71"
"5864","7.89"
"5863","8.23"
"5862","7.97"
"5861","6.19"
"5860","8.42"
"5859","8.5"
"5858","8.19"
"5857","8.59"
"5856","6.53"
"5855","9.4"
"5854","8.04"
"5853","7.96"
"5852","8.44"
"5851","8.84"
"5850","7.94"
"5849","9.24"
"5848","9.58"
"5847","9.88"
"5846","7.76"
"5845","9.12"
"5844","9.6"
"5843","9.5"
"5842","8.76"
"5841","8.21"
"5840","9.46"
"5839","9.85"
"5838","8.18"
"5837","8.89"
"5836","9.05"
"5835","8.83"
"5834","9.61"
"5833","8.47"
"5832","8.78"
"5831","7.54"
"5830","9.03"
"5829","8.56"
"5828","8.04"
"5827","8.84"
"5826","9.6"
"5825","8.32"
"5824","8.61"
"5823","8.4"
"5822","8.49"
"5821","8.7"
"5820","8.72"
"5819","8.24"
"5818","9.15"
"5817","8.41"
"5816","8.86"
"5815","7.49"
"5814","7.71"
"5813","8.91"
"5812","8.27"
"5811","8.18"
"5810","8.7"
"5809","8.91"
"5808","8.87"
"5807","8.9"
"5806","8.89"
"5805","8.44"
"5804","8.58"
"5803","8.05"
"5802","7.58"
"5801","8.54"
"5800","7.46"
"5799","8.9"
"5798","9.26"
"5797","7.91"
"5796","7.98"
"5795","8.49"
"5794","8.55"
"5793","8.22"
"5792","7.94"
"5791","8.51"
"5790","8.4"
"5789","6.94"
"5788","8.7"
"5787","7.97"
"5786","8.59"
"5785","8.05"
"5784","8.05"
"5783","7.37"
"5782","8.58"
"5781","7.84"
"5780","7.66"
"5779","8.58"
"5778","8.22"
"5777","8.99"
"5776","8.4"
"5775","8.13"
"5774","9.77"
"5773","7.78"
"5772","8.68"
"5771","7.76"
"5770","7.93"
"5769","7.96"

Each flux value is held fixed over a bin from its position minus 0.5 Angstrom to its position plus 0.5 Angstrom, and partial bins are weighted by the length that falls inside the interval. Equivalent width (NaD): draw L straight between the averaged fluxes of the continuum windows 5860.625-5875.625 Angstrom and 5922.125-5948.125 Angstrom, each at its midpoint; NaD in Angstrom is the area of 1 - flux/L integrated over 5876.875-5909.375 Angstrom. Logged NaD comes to 0.9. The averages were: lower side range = 7.8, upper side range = 7.99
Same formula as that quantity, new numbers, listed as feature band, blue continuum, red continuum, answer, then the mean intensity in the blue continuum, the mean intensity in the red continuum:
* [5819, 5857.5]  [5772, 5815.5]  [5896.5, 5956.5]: -2.2 Angstrom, 8.31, 8.11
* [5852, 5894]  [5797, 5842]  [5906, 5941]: 3.0 Angstrom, 8.6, 8.05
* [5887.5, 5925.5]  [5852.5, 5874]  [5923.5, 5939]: 1.3 Angstrom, 7.98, 7.99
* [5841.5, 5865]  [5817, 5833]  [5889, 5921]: -0.3 Angstrom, 8.59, 7.79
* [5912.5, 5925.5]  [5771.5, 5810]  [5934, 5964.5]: 0.7 Angstrom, 8.34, 8.25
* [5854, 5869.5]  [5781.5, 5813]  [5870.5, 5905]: -0.1 Angstrom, 8.32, 7.57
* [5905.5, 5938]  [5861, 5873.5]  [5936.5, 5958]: 0.4 Angstrom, 7.88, 8.21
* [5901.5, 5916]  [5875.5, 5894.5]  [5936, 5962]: -1.2 Angstrom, 7.42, 8.23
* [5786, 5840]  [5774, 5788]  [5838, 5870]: -1.2 Angstrom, 8.26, 8.39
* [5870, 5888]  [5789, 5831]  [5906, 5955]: 0.8 Angstrom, 8.45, 8.15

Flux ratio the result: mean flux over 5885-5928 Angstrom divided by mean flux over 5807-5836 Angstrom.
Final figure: 0.9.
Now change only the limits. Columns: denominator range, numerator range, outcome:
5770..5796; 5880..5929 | 0.94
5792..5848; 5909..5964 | 0.94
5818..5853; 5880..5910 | 0.87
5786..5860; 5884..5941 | 0.91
